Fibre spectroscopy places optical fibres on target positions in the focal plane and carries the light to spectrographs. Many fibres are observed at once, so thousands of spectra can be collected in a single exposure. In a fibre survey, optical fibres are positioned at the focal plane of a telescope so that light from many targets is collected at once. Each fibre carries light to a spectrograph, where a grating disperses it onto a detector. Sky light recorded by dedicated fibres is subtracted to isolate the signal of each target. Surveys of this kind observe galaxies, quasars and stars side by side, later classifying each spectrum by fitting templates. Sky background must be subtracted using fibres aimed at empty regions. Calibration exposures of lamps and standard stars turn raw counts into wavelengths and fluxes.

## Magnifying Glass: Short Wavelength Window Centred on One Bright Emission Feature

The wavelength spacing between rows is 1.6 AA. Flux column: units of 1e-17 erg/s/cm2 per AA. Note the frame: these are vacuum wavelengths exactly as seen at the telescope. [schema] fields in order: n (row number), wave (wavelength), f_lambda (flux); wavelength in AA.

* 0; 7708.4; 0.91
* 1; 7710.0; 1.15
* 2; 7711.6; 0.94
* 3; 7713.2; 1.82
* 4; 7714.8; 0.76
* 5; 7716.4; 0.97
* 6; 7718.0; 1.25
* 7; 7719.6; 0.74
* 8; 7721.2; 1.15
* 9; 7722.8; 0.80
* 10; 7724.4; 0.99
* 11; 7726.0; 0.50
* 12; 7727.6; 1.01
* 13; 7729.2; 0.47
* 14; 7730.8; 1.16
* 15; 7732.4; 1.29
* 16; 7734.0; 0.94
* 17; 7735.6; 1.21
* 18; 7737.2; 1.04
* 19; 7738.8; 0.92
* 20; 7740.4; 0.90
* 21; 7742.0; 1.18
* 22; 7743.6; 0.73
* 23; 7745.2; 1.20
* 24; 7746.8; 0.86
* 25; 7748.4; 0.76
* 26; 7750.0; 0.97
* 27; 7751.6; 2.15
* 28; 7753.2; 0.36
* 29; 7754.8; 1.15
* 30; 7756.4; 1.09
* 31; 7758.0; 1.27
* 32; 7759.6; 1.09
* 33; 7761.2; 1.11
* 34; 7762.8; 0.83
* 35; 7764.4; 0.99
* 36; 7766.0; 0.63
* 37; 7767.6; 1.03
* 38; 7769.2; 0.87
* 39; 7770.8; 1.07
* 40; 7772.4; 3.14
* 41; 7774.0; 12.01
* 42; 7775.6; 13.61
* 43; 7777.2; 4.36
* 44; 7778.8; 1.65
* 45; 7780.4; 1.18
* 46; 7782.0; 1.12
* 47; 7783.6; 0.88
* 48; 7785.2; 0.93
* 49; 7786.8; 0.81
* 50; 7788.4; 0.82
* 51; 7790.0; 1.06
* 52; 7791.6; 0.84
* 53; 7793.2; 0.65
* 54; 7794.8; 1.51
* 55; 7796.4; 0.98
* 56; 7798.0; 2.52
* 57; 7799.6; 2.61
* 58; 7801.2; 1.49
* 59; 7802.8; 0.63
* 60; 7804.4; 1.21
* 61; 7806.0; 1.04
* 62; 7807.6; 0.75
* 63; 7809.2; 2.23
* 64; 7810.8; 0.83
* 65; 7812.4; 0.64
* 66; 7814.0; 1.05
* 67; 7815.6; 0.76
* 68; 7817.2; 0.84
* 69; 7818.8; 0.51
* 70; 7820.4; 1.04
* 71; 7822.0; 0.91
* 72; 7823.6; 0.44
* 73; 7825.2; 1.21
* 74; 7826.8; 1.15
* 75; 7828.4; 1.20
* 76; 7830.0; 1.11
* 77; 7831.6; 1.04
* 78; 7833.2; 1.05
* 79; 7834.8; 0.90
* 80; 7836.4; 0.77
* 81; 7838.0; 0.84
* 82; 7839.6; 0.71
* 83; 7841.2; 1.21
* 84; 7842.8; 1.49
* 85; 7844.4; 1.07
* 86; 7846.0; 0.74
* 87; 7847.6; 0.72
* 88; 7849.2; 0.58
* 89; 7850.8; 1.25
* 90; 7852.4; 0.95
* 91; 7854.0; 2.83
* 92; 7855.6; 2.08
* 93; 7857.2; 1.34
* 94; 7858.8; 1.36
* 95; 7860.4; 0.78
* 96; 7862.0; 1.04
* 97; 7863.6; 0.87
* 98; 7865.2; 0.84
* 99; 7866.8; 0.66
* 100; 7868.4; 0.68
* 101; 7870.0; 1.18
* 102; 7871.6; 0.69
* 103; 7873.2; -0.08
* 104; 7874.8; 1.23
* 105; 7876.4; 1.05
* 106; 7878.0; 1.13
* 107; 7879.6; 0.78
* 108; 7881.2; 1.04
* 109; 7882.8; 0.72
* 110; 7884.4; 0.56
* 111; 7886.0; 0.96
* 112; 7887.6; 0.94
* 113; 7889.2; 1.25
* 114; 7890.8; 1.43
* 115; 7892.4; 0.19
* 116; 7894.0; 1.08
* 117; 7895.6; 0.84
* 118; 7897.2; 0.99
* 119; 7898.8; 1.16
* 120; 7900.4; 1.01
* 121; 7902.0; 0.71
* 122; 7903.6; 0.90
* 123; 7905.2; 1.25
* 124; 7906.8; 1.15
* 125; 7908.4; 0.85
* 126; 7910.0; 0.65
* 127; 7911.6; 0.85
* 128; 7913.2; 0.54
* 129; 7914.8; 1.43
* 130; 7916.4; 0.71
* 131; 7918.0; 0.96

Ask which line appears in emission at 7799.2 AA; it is [N II] 6583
